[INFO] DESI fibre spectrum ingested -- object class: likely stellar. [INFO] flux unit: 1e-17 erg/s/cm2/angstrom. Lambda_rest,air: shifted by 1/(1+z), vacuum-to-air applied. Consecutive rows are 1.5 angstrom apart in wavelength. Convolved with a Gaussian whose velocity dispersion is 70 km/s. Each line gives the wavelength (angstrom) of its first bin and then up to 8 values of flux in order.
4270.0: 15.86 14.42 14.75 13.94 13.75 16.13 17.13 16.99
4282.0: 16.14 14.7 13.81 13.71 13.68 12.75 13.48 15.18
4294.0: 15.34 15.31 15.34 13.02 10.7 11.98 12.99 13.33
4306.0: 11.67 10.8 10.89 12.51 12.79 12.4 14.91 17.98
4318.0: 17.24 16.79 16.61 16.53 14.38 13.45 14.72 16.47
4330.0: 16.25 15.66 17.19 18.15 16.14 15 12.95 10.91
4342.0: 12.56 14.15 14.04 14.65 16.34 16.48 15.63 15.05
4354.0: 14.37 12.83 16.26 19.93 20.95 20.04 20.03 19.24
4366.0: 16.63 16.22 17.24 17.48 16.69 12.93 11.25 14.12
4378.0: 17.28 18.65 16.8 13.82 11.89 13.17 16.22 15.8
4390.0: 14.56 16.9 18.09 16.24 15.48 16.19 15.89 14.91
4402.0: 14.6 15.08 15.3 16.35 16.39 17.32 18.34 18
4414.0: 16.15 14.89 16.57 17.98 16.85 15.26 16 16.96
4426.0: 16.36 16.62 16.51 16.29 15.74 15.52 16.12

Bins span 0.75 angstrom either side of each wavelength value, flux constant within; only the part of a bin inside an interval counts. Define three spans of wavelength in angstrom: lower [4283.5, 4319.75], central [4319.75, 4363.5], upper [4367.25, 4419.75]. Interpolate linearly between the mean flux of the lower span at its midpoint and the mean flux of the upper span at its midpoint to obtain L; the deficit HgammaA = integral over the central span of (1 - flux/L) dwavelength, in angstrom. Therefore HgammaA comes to -3.4 angstrom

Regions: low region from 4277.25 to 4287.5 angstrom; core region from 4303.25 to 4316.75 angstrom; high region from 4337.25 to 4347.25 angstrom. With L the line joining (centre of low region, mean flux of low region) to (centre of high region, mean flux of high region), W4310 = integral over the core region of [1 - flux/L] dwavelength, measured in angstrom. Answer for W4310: 1.5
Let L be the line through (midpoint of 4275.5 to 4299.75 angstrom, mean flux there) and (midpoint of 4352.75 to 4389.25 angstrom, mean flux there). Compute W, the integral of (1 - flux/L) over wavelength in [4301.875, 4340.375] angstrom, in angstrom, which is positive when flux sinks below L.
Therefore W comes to 1.77 angstrom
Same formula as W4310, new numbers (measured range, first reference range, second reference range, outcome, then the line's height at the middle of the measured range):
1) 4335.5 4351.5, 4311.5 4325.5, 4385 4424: 1.3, 15.6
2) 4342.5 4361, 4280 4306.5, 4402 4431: -1.0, 15.1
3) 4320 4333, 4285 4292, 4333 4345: -1.3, 14.2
